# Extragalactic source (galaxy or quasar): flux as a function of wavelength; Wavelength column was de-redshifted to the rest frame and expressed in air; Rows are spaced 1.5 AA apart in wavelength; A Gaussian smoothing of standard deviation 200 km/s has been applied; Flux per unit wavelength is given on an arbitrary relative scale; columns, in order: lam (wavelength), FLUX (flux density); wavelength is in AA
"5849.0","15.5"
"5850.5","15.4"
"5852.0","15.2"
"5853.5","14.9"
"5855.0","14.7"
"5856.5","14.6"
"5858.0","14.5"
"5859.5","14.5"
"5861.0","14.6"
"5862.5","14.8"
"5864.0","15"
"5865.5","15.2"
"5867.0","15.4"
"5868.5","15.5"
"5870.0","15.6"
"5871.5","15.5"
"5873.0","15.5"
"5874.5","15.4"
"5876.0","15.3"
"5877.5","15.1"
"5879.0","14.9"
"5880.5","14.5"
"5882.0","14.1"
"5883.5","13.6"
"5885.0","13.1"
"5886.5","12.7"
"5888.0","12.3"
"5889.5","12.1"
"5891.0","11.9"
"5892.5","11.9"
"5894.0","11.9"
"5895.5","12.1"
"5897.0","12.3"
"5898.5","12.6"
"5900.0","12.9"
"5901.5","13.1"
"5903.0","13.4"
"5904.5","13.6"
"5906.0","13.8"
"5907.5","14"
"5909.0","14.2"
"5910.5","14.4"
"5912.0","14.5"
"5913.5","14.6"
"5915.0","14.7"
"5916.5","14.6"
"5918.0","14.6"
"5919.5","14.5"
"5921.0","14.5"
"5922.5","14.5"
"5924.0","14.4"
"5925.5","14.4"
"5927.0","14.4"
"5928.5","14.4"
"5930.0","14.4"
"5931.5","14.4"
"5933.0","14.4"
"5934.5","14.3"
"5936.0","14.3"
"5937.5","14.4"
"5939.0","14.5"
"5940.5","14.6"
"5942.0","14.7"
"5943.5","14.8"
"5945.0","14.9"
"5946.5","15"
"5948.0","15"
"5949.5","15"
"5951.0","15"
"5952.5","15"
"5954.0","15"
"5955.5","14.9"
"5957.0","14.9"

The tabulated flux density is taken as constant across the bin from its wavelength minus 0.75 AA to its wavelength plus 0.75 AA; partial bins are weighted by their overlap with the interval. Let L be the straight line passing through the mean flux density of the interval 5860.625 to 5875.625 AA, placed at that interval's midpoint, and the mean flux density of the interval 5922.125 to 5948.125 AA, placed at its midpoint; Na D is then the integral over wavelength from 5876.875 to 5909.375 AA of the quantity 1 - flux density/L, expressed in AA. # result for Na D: 3.96 AA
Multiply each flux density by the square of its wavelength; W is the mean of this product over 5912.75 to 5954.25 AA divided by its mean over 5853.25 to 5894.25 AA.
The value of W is 1.04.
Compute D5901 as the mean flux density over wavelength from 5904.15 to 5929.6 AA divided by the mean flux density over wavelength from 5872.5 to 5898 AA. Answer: 1.1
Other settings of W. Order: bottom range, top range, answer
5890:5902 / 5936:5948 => 1.21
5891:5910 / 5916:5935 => 1.12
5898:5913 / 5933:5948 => 1.08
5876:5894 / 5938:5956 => 1.14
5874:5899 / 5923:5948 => 1.11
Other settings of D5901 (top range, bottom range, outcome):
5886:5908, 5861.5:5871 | 0.83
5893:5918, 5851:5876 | 0.90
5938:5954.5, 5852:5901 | 1.06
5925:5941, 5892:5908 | 1.12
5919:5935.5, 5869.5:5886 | 0.98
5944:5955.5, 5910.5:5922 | 1.03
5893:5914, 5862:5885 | 0.89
